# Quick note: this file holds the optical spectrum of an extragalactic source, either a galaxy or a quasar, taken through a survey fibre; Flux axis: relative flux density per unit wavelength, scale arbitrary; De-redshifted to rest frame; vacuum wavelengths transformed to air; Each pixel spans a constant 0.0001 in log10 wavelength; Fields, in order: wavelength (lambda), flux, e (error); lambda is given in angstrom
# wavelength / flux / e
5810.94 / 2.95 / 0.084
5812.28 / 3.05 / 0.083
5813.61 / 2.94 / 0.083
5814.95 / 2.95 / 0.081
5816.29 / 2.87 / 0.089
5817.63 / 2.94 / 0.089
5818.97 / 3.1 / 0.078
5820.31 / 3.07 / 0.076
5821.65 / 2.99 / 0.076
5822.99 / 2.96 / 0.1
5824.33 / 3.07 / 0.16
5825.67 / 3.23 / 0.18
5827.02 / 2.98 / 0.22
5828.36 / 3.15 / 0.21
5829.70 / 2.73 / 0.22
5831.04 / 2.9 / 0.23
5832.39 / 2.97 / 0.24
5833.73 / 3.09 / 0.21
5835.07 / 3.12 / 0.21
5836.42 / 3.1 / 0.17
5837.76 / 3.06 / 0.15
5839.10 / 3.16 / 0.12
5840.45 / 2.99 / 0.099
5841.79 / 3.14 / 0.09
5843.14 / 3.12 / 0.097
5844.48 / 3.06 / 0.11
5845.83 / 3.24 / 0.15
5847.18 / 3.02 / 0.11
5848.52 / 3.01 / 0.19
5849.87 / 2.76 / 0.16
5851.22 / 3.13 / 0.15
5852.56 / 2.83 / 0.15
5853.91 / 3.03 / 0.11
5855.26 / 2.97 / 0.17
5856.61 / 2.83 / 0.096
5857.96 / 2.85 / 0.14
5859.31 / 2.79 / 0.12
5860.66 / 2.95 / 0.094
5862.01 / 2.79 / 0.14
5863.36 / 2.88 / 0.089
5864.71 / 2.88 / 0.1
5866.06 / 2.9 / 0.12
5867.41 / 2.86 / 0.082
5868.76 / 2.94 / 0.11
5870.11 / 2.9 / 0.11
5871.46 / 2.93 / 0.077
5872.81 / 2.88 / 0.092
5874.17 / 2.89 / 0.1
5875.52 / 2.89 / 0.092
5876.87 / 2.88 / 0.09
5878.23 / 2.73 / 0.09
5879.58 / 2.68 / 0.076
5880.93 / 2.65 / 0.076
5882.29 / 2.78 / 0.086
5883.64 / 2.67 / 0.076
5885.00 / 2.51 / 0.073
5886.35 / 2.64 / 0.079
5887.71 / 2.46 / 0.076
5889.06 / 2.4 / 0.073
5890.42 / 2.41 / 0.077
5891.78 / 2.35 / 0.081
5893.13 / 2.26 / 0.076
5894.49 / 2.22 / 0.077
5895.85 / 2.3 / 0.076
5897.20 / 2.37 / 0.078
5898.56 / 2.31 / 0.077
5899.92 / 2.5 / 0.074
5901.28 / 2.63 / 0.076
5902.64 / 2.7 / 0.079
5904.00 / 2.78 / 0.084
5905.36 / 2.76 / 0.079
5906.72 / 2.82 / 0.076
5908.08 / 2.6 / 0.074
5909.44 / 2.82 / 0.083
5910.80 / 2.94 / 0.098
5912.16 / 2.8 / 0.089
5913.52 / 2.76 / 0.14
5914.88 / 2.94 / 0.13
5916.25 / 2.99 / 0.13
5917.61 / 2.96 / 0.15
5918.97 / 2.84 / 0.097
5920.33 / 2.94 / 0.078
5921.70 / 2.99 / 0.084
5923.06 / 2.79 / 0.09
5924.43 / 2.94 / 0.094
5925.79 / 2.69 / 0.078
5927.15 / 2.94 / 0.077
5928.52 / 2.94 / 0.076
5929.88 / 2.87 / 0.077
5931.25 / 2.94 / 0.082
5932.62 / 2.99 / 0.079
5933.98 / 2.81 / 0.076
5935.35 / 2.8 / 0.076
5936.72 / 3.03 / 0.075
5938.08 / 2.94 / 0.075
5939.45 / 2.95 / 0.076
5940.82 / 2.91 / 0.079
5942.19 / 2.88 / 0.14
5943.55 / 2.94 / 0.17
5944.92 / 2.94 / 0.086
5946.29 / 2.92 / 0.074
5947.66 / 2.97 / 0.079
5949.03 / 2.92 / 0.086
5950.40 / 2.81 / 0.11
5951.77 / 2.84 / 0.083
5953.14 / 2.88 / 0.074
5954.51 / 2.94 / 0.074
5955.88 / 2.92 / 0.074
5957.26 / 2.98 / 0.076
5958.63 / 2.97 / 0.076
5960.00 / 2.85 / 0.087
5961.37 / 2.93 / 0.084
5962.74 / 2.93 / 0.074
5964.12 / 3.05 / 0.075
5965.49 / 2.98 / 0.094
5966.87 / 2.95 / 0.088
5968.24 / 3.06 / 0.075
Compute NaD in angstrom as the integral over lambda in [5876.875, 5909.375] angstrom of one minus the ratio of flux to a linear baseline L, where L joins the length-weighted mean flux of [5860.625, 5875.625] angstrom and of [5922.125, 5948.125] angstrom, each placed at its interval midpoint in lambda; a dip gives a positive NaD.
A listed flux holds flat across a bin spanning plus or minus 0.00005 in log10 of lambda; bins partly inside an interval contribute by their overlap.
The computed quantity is 3.8 angstrom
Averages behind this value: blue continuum 2.89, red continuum 2.91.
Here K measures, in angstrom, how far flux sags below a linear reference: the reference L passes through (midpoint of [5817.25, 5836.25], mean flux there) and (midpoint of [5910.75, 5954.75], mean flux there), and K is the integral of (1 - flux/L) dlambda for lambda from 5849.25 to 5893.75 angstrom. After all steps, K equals 3.1 angstrom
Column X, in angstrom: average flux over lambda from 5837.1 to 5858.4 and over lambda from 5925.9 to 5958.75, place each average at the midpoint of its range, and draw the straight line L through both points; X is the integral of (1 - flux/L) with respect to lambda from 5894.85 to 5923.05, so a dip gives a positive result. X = 2.1 angstrom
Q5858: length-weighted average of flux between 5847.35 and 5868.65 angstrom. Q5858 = 2.9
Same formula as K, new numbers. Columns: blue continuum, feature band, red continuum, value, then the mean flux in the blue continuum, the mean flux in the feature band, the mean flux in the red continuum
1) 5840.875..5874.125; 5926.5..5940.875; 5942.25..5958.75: 0.0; 2.94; 2.92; 2.92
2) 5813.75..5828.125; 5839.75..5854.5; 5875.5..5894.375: -1.0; 3.02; 3.03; 2.57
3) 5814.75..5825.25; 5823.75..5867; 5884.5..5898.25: -3.2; 3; 2.99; 2.39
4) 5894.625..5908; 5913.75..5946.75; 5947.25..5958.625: -1.9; 2.56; 2.91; 2.91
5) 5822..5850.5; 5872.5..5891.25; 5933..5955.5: 2.0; 3.04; 2.67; 2.91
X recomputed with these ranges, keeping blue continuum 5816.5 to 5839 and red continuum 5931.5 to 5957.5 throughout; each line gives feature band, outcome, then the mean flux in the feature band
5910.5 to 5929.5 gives 0.3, 2.89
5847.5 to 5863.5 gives 0.5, 2.9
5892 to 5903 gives 2.1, 2.4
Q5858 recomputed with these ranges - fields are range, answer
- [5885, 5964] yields 2.78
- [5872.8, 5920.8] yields 2.66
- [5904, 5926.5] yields 2.85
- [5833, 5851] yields 3.07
